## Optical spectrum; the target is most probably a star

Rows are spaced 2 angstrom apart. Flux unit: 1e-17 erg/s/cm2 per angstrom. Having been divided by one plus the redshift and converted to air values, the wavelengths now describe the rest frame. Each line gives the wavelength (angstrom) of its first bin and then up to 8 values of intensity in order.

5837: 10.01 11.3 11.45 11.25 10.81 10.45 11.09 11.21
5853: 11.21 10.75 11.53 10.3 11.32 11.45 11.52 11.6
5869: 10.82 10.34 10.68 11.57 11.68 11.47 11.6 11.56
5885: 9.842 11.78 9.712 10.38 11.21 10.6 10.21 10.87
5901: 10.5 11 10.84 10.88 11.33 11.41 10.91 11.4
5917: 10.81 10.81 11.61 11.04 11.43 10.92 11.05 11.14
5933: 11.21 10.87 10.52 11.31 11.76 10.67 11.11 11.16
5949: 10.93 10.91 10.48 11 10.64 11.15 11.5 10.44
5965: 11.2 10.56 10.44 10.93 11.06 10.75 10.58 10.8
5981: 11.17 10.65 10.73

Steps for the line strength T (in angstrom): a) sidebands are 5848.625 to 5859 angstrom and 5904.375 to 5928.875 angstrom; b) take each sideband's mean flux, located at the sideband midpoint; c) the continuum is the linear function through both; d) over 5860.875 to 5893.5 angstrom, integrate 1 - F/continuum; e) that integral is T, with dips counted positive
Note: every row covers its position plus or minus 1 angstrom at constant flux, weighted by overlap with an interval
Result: 0.03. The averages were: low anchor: 11.1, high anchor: 11.1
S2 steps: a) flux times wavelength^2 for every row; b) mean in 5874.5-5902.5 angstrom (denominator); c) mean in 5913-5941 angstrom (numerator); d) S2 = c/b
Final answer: 1.0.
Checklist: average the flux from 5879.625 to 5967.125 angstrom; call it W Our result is 11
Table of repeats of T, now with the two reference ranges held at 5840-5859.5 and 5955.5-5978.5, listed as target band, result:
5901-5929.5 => -0.4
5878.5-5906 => 0.4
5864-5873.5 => 0.0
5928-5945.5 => -0.3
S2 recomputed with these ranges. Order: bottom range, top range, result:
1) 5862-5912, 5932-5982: 1.02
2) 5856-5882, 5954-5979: 1.00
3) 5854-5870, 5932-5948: 1.02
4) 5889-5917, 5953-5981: 1.02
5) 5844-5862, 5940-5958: 1.03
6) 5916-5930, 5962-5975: 0.99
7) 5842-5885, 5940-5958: 1.01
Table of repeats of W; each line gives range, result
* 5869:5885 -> 11.2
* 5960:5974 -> 10.9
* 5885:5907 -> 10.7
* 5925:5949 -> 11.1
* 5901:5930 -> 11.1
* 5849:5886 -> 11.1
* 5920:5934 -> 11.2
